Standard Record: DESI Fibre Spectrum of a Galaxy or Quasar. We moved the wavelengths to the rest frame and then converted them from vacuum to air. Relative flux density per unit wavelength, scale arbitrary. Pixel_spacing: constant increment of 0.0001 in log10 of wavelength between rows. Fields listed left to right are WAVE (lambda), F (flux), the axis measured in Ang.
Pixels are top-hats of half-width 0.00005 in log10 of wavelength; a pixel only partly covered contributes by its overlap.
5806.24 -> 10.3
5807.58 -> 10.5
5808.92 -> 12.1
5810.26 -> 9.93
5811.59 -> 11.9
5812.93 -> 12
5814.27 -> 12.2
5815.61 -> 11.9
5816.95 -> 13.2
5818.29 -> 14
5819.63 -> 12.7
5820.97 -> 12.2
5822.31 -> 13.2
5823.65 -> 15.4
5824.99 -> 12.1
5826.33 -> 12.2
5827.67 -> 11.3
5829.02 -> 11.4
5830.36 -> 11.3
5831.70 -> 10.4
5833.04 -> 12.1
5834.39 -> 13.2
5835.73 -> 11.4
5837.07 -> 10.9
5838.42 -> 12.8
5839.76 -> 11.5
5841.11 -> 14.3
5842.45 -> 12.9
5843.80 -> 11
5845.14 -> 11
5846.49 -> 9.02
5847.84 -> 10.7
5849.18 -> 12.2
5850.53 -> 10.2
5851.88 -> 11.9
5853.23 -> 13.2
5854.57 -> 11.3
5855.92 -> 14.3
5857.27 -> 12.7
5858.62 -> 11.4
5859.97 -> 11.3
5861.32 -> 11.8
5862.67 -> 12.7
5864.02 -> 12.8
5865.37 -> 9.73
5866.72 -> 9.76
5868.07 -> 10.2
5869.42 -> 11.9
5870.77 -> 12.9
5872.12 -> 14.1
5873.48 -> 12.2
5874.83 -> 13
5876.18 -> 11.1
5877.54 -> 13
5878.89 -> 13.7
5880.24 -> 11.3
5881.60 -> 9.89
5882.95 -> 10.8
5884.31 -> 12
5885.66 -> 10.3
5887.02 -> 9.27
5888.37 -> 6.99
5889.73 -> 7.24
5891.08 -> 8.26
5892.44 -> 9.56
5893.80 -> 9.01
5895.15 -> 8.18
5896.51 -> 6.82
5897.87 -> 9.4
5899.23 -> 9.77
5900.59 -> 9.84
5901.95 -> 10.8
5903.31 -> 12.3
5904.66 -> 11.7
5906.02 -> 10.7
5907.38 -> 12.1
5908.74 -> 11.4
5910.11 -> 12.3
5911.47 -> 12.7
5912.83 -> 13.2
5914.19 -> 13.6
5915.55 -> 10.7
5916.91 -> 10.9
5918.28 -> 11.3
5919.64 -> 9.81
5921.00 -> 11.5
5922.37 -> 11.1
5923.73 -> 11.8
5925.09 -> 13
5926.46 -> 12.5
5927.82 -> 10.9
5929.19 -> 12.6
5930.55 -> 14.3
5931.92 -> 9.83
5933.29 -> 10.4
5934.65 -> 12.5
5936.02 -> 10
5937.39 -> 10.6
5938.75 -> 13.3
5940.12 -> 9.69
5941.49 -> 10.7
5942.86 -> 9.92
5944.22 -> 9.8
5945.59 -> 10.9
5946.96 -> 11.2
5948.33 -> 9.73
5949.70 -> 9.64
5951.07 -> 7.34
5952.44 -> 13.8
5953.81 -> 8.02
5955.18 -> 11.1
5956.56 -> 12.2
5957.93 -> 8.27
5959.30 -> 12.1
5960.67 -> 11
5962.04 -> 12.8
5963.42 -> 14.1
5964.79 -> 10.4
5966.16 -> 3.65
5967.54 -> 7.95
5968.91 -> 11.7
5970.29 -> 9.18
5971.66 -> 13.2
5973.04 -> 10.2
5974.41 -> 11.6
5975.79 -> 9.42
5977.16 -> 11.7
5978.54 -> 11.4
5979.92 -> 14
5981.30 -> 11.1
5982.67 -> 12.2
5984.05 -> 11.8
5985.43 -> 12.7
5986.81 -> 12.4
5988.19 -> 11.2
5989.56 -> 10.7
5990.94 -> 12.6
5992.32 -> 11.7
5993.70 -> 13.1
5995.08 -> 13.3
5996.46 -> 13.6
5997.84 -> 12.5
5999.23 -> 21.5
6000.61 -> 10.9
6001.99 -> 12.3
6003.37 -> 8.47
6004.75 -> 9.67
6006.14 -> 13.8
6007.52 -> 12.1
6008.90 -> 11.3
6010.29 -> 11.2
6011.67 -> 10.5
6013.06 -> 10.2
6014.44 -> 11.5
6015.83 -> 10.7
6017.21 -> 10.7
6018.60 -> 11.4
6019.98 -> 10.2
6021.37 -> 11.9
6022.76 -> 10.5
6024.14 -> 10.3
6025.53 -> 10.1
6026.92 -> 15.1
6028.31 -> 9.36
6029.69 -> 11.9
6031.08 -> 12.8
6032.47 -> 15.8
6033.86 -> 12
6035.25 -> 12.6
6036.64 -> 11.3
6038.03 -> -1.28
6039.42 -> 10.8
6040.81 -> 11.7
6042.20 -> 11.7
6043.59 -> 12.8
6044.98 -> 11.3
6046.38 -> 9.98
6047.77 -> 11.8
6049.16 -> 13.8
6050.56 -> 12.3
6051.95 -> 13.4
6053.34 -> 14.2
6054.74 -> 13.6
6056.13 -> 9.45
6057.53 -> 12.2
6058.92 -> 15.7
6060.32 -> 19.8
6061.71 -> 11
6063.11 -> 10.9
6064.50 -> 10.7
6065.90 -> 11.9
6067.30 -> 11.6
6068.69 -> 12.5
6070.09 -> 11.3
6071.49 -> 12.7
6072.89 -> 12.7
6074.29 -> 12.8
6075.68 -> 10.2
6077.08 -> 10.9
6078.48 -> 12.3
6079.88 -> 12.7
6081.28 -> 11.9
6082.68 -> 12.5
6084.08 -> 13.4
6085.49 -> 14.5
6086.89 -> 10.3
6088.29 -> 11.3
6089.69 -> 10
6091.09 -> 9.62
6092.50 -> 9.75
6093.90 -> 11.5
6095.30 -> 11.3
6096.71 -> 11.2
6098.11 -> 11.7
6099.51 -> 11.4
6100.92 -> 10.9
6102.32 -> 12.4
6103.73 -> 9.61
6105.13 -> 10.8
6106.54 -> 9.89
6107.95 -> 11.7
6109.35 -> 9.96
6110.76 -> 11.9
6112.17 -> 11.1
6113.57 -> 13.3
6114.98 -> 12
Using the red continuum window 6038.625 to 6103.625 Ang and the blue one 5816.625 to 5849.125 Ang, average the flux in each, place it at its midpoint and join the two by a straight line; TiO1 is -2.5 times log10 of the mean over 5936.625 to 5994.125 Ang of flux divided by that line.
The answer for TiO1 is 0.10 mag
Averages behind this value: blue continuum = 12.1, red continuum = 12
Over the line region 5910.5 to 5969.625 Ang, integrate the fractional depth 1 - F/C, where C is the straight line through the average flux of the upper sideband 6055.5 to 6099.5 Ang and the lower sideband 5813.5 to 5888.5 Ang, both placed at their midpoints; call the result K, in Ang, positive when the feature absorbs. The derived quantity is 4.5 Ang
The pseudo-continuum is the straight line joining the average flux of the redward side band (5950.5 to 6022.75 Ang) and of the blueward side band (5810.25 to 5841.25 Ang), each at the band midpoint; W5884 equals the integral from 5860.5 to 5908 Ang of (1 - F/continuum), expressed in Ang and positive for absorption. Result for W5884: 4.9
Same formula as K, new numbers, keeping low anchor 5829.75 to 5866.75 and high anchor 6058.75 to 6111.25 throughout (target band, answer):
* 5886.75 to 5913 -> 3.8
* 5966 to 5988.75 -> 1.3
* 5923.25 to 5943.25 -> 0.4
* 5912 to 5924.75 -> 0.2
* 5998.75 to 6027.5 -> 0.4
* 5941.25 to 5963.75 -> 2.0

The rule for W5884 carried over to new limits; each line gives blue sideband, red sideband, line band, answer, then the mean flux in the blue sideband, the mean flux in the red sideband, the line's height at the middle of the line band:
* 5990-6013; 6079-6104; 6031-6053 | 0.94 Ang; 12.3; 11.5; 11.9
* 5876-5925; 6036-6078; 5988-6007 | -1.96 Ang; 10.7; 11.8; 11.4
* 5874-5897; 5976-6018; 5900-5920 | -2.10 Ang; 10.1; 12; 10.5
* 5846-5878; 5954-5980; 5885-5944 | 2.57 Ang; 11.8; 10.7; 11.3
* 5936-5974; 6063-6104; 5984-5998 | -2.04 Ang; 10.5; 11.6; 10.8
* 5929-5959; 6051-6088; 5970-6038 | -1.00 Ang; 10.7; 12.5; 11.6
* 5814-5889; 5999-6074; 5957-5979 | 2.32 Ang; 11.8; 11.8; 11.8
